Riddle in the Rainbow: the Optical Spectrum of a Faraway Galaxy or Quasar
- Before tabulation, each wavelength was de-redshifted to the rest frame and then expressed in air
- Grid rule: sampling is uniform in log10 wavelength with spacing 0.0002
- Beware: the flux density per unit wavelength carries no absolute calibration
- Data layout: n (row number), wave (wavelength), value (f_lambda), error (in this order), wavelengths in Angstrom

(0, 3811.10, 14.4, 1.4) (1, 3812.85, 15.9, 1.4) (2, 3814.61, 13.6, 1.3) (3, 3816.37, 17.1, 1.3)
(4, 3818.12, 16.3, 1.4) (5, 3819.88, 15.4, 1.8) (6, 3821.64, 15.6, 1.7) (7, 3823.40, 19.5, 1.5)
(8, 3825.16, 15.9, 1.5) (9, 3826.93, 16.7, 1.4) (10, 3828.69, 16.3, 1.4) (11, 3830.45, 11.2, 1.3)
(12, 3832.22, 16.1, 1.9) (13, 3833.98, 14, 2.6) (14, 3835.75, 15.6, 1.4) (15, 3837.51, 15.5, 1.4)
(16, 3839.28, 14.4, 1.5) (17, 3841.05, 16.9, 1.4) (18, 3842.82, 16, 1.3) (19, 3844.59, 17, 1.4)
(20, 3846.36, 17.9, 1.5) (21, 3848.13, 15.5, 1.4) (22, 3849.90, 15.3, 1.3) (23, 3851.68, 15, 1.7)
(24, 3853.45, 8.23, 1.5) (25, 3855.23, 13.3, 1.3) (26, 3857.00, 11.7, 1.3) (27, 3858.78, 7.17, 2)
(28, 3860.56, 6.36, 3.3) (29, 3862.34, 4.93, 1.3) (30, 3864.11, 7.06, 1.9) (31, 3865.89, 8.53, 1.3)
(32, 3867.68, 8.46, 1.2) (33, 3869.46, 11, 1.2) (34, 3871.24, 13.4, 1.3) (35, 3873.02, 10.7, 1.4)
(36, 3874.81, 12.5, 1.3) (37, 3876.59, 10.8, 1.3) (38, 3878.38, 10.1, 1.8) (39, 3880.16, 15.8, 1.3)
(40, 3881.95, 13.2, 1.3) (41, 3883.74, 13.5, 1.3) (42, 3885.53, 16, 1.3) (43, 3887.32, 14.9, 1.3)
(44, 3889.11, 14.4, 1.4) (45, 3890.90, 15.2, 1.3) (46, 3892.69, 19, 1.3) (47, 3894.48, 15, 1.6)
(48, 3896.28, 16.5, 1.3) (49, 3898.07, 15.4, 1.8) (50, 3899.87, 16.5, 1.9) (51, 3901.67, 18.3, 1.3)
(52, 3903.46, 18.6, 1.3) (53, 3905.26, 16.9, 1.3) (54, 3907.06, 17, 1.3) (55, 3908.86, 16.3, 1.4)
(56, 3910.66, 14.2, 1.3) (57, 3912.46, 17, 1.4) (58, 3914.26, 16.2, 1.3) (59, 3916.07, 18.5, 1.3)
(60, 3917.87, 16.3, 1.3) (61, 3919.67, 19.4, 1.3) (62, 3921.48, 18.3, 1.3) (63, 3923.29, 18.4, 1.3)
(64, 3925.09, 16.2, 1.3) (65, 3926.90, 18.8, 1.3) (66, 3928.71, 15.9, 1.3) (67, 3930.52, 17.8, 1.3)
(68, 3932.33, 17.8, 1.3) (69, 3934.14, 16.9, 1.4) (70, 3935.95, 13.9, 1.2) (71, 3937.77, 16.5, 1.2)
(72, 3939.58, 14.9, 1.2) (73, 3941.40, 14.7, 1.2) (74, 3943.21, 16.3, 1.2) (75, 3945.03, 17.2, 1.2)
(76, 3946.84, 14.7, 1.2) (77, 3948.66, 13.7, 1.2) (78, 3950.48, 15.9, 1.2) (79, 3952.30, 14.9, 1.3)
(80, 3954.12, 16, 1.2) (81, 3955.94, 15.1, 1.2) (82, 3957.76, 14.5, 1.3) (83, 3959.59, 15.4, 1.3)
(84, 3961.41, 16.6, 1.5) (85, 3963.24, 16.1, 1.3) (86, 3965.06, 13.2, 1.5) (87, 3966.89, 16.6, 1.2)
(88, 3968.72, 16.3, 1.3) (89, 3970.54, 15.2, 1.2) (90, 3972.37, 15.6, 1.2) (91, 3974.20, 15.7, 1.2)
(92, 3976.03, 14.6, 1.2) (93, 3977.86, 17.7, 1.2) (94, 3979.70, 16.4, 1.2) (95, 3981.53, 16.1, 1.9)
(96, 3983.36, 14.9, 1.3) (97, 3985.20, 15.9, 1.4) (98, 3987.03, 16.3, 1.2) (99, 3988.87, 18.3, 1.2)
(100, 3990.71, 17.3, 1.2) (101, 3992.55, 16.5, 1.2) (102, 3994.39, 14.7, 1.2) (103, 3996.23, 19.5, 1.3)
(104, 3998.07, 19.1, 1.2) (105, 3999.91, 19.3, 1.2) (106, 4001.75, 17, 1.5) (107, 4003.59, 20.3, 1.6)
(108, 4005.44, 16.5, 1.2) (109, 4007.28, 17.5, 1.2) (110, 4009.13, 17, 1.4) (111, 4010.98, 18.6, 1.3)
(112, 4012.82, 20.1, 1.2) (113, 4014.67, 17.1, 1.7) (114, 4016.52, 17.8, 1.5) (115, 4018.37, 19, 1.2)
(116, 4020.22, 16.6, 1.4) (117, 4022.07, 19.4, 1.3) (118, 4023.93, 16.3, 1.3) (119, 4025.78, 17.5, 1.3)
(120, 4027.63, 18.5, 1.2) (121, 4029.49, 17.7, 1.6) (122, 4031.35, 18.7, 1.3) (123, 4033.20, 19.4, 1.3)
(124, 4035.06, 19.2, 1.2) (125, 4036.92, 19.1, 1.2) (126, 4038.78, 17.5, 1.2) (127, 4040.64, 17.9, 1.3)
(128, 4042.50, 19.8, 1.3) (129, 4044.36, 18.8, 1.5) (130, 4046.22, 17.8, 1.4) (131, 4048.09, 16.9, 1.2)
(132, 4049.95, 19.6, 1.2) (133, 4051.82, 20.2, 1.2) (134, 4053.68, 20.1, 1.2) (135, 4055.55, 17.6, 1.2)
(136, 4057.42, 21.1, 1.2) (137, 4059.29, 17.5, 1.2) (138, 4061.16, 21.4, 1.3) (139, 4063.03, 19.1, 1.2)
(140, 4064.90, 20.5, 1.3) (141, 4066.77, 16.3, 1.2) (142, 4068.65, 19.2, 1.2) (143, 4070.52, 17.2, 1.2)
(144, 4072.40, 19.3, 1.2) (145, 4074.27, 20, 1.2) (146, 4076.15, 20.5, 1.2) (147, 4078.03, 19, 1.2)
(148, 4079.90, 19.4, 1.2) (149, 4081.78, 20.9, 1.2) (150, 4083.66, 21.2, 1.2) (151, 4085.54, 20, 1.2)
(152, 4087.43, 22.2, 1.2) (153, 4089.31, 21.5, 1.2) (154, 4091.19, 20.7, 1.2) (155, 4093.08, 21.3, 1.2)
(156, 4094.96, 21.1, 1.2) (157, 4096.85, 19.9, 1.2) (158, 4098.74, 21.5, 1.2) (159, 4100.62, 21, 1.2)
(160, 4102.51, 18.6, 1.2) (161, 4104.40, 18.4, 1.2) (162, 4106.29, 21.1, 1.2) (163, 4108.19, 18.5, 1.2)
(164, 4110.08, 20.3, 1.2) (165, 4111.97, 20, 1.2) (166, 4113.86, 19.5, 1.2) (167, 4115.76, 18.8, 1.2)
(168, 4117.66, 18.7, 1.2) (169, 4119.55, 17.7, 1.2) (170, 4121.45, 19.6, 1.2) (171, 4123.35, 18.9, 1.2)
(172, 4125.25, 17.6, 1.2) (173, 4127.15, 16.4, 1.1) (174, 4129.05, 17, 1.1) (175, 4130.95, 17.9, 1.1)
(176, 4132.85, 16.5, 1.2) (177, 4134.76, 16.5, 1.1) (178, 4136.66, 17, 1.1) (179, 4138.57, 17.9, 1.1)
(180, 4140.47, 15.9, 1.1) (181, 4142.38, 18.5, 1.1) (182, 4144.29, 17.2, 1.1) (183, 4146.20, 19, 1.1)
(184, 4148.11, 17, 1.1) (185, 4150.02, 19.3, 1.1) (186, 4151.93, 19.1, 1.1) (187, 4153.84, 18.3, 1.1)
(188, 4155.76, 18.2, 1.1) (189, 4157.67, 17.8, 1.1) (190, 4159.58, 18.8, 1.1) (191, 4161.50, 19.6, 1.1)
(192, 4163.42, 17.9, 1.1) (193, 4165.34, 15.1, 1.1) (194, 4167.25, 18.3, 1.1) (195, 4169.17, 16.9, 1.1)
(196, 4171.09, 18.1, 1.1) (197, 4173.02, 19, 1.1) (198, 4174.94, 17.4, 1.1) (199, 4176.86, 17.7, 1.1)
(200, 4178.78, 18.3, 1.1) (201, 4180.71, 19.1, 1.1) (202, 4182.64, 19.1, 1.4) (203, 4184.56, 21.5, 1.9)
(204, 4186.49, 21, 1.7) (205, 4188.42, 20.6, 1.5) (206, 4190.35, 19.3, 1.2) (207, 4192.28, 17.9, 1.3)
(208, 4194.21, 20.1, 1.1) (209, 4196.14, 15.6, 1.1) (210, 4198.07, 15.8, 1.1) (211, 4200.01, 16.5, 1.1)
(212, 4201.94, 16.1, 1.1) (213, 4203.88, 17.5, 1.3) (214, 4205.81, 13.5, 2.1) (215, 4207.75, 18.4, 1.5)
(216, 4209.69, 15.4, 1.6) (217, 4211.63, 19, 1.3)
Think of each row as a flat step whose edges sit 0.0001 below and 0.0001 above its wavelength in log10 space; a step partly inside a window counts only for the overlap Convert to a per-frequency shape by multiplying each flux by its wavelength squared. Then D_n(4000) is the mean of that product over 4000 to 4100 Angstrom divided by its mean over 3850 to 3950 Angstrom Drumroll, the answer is 1.4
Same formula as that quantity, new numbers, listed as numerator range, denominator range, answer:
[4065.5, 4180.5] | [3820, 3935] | 1.44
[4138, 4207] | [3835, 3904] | 1.56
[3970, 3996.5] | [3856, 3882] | 1.72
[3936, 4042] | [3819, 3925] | 1.23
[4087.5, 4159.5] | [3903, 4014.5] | 1.23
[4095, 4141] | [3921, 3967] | 1.27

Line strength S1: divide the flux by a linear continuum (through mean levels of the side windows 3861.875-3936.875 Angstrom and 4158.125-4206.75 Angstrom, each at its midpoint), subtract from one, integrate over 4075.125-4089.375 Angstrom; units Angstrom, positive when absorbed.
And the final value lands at -3.01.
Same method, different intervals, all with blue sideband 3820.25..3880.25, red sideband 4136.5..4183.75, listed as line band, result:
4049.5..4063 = -2.7 Angstrom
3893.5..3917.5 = -4.7 Angstrom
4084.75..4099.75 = -3.6 Angstrom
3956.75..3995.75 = -2.2 Angstrom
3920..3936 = -3.4 Angstrom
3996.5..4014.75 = -3.3 Angstrom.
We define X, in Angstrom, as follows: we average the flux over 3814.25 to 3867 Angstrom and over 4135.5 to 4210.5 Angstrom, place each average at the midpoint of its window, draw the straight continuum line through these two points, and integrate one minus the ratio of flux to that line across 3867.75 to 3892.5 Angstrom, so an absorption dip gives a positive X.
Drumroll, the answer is 1.9 Angstrom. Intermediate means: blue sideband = 13.8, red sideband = 17.9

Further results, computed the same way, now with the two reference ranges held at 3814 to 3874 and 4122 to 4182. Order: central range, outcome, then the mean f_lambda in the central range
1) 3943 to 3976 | -0.8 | 15.5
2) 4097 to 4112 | -2.4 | 19.9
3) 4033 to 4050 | -2.4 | 18.5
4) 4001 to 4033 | -4.2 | 18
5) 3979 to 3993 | -0.9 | 16.5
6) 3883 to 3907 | -3.5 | 16.2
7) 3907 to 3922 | -2.6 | 17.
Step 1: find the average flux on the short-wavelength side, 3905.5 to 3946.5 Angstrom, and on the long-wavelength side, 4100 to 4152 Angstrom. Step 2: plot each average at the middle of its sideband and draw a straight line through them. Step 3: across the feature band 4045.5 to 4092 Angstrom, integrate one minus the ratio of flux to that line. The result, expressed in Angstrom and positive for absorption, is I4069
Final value -4.4 Angstrom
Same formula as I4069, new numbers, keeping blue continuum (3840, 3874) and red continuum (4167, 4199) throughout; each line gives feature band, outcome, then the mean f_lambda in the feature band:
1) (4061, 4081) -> -3.6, 19.2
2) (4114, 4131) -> -0.8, 18.1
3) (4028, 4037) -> -1.9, 18.8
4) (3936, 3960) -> -2.8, 15.3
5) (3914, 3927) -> -4.6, 17.8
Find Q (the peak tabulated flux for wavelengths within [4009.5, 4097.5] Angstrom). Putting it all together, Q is 22.2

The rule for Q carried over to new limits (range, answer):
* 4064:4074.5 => 20.5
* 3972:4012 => 20.3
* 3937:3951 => 17.2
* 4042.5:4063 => 21.4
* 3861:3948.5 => 19.4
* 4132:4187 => 21.5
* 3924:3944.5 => 18.8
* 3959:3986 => 17.7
